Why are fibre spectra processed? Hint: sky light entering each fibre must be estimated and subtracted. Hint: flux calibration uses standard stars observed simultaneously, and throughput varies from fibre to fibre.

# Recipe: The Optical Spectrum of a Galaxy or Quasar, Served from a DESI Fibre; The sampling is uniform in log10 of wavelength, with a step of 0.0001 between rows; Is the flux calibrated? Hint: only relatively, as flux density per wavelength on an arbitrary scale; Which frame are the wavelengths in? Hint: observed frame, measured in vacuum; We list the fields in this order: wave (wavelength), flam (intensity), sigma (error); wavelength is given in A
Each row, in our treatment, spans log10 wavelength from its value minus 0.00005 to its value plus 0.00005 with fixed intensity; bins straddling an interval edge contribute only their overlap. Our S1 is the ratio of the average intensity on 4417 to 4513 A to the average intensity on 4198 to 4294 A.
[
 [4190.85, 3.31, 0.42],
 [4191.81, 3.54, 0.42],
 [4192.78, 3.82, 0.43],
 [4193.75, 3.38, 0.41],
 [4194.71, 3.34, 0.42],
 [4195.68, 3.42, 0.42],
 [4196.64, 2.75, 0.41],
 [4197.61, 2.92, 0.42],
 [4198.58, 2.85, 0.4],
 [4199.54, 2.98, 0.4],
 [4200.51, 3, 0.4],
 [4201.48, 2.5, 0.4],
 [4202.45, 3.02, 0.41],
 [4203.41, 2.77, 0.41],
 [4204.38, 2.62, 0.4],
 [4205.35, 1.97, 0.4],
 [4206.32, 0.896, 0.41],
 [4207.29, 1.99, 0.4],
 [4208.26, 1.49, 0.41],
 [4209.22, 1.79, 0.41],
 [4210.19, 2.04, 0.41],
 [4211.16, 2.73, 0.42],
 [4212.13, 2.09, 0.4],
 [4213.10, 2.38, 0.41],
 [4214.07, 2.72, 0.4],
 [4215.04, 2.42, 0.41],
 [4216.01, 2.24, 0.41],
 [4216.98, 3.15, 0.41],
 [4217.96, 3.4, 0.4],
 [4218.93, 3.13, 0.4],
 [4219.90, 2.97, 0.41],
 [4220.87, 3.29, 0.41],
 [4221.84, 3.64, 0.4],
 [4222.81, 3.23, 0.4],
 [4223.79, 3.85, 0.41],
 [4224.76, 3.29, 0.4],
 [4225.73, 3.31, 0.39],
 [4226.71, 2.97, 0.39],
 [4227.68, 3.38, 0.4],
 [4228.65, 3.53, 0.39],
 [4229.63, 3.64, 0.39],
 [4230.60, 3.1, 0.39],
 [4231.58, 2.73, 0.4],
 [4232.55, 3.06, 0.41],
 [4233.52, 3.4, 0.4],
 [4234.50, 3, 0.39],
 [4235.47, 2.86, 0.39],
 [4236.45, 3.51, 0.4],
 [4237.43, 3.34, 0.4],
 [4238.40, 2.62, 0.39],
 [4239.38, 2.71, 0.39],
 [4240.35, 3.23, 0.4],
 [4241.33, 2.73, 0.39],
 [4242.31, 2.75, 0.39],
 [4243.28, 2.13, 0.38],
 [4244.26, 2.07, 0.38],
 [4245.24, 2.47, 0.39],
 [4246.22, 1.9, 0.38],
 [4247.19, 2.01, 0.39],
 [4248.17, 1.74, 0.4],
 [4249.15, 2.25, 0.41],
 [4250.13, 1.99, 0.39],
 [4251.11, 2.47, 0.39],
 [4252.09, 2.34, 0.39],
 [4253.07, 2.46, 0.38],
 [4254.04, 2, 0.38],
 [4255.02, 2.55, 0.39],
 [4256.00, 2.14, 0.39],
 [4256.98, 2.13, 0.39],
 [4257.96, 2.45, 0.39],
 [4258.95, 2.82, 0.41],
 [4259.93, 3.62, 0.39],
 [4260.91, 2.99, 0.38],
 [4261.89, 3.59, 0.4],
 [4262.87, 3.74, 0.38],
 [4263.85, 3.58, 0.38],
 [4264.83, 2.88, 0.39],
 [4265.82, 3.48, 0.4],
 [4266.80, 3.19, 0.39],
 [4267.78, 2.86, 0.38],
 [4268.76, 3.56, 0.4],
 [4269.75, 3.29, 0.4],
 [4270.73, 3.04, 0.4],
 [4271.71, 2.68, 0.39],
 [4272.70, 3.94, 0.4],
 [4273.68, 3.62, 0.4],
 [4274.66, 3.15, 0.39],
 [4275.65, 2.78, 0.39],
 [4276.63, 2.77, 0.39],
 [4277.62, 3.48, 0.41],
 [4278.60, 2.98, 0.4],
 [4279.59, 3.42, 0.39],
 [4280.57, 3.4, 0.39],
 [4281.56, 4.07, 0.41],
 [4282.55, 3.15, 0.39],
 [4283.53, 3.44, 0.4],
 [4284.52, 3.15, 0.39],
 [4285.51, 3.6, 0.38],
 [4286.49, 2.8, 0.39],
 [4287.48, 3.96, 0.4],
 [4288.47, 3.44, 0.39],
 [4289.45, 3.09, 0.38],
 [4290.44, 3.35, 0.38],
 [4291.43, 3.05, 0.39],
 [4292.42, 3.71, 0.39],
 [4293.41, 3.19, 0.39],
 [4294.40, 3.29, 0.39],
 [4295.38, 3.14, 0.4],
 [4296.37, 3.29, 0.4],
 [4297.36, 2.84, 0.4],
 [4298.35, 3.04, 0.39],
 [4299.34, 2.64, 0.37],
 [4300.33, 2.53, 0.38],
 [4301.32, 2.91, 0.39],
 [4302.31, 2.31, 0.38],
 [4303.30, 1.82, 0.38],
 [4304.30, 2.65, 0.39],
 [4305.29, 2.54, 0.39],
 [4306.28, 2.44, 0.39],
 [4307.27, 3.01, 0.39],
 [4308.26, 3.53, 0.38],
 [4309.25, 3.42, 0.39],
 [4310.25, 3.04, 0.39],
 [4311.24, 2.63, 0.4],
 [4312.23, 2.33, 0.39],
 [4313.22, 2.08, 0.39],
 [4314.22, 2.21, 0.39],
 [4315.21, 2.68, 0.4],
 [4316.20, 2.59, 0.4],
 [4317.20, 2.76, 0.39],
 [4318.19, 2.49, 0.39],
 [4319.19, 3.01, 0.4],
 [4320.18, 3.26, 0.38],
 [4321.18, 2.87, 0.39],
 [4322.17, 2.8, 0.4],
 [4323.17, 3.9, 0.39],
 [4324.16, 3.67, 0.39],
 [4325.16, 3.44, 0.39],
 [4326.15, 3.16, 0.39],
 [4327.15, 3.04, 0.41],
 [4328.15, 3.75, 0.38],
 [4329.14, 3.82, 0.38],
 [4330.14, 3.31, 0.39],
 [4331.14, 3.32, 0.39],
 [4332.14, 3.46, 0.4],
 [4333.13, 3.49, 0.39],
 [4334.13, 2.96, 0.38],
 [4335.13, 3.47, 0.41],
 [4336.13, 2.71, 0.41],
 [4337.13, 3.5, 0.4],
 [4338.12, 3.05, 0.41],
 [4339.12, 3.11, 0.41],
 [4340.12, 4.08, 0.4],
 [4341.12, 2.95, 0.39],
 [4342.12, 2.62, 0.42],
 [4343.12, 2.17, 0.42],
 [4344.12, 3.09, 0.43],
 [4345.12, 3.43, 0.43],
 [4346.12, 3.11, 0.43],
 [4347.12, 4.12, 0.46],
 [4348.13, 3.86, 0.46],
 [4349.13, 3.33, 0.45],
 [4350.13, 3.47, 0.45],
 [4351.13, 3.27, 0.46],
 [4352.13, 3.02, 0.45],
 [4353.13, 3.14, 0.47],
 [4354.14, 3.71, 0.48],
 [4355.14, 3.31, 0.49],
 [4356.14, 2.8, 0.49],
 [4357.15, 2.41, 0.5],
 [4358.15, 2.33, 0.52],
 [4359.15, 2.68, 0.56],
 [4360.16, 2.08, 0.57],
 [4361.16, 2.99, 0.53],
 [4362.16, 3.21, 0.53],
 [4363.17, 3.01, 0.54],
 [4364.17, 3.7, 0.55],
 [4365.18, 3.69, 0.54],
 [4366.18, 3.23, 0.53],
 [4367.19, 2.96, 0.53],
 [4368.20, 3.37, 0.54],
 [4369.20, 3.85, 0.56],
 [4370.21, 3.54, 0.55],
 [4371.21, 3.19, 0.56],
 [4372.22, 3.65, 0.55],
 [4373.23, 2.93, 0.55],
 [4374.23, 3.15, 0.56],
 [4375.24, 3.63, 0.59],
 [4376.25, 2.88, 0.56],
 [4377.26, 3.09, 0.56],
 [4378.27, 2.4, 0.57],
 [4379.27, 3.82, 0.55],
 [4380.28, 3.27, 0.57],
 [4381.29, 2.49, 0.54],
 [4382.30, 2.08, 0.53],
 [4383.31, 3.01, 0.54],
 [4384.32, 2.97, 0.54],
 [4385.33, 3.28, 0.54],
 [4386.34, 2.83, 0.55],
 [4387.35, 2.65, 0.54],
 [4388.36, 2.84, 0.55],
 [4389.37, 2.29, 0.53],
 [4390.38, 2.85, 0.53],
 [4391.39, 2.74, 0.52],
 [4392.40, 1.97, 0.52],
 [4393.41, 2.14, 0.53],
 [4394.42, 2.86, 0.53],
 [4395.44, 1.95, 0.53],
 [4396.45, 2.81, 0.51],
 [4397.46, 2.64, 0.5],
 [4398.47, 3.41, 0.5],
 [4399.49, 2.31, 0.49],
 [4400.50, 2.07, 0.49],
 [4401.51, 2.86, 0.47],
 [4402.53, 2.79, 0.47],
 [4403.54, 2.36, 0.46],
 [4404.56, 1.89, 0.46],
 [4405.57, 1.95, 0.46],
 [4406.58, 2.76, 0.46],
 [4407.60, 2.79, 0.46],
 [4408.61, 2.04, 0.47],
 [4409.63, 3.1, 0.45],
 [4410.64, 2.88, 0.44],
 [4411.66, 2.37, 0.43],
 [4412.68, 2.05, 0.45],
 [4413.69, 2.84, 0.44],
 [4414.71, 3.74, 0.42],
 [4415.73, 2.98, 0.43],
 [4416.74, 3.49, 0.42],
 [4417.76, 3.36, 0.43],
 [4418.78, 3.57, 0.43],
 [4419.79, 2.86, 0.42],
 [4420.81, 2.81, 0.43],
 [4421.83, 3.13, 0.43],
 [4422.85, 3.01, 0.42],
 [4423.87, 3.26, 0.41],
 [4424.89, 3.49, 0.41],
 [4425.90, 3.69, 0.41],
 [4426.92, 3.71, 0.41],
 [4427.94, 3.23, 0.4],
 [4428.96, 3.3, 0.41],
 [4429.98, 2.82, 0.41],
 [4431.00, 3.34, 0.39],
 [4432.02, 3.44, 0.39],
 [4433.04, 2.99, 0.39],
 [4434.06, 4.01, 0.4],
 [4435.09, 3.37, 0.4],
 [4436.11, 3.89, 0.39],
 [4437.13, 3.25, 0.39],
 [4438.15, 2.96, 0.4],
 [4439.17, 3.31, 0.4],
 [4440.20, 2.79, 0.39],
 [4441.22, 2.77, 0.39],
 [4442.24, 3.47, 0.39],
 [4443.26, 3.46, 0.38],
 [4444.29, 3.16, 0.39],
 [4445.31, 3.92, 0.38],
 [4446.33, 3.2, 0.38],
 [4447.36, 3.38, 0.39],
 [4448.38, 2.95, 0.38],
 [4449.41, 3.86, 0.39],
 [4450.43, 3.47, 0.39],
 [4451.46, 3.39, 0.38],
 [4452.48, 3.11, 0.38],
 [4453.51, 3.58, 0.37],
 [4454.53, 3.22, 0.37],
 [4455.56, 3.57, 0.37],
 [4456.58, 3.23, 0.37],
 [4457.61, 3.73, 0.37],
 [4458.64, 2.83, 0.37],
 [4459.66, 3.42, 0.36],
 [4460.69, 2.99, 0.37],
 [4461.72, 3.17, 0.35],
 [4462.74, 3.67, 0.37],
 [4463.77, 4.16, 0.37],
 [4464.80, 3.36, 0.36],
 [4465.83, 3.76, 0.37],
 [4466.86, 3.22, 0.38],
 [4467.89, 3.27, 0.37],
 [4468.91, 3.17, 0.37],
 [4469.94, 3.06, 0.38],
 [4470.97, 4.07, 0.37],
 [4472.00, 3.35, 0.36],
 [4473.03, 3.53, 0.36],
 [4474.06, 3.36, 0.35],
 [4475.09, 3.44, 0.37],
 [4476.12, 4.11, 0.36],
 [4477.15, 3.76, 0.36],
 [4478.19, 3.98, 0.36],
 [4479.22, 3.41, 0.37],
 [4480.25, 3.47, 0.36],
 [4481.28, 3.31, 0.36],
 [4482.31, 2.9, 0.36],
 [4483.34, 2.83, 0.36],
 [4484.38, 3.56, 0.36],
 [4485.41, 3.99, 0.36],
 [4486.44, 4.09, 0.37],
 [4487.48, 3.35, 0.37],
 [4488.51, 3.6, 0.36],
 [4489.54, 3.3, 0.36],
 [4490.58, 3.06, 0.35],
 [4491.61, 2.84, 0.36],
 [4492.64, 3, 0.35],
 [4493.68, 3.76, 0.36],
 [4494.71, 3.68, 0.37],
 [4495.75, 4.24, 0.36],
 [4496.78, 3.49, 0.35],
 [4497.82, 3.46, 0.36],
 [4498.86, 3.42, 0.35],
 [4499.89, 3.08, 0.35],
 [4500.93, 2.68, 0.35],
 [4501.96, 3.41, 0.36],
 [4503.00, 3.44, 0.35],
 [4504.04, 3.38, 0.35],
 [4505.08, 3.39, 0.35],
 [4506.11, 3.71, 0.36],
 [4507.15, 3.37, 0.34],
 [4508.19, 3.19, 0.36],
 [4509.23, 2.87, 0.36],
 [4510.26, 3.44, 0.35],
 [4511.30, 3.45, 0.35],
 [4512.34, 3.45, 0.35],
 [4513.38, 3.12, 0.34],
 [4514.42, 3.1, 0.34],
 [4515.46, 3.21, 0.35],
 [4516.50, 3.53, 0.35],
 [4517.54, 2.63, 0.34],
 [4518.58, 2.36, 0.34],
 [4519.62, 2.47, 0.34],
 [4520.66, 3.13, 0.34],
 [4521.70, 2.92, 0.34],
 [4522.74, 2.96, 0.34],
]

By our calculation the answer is 1.2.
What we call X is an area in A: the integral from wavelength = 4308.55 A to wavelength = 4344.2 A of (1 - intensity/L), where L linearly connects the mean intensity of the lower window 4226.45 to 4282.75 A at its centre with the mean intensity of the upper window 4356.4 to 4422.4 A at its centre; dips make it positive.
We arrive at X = -2.2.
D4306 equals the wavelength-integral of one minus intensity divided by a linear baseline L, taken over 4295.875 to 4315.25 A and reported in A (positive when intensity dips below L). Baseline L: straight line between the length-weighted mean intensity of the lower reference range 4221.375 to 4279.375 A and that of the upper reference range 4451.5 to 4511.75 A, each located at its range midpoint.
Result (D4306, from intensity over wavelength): 2.2 A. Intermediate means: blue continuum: 2.93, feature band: 2.7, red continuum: 3.42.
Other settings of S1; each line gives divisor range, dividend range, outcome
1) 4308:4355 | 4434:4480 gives 1.08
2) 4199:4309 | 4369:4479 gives 1.08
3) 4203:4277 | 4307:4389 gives 1.11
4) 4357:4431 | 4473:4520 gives 1.15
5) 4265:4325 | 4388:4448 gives 0.97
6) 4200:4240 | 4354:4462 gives 1.08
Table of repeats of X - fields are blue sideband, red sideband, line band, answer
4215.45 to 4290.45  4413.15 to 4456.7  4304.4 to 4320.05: 1.9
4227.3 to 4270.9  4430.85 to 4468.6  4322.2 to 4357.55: -2.4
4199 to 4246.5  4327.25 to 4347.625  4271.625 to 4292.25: -1.9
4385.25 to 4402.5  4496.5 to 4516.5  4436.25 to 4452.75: -2.1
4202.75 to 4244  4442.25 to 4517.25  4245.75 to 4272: 1.5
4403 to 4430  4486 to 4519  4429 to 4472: -3.7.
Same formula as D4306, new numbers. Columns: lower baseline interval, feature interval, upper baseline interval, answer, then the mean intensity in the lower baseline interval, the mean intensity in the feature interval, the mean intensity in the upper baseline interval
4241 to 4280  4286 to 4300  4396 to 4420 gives -2.0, 2.8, 3.2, 2.75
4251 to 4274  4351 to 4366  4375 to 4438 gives -0.4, 2.98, 3.02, 2.91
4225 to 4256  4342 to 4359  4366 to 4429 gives -1.7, 2.71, 3.13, 2.91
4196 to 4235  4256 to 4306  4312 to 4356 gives -1.9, 2.81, 3.12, 3.16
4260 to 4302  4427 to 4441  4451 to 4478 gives 0.5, 3.24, 3.29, 3.45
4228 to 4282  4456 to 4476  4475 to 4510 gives -0.3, 2.91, 3.43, 3.43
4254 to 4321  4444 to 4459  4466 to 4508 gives -0.1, 3.01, 3.38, 3.44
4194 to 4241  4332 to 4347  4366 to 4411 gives -1.8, 2.86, 3.17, 2.81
